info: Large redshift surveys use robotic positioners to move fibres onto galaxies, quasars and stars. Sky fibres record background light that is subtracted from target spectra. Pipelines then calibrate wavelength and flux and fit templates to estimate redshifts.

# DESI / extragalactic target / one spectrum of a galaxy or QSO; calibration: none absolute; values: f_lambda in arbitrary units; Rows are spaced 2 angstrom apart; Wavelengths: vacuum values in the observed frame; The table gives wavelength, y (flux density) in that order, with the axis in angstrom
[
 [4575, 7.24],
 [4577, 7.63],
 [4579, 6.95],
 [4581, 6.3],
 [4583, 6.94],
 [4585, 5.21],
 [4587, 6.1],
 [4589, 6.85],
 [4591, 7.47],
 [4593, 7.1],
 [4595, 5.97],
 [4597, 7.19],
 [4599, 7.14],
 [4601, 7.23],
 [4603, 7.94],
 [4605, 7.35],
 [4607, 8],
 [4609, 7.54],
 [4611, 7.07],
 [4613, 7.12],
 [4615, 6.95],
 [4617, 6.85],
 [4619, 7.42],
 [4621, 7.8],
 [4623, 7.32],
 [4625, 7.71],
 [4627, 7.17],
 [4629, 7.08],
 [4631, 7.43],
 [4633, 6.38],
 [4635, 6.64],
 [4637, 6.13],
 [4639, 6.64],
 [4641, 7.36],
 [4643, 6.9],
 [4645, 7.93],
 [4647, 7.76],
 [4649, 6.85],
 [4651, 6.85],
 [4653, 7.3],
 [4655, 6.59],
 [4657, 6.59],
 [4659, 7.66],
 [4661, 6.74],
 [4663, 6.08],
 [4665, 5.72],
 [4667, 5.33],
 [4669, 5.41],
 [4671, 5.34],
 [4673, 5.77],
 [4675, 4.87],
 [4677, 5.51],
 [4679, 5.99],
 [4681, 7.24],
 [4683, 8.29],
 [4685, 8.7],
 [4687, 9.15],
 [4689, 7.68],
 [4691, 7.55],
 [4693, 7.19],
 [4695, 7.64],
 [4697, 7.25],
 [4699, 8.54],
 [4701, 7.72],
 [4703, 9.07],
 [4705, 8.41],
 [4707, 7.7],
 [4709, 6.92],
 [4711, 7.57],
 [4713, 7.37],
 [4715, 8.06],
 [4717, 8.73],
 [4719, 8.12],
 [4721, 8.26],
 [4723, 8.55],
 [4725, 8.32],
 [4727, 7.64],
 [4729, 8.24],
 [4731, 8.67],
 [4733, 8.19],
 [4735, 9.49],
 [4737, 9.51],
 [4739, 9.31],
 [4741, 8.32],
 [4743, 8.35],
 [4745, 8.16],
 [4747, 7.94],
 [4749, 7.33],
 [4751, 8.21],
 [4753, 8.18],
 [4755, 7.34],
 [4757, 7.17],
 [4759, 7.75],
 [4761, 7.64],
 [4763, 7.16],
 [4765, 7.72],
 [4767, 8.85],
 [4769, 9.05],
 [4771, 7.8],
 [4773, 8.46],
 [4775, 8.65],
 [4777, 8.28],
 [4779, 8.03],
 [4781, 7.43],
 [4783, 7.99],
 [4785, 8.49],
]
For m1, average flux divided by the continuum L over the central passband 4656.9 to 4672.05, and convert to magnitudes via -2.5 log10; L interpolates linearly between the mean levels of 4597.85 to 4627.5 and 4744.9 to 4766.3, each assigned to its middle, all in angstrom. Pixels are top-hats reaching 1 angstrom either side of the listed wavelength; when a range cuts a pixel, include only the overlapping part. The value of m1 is 0.23 mag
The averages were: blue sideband 7.38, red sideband 7.69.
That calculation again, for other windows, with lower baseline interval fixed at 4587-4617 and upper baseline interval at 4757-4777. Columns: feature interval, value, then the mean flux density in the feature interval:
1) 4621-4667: 0.07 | 6.93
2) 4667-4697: 0.12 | 6.84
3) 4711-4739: -0.07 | 8.4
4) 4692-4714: -0.01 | 7.76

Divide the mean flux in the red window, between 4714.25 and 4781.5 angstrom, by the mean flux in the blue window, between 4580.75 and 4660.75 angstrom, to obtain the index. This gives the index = 1.16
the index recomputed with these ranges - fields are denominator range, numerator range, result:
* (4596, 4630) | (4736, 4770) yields 1.10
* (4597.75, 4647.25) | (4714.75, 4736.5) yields 1.17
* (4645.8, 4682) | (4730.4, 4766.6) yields 1.29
